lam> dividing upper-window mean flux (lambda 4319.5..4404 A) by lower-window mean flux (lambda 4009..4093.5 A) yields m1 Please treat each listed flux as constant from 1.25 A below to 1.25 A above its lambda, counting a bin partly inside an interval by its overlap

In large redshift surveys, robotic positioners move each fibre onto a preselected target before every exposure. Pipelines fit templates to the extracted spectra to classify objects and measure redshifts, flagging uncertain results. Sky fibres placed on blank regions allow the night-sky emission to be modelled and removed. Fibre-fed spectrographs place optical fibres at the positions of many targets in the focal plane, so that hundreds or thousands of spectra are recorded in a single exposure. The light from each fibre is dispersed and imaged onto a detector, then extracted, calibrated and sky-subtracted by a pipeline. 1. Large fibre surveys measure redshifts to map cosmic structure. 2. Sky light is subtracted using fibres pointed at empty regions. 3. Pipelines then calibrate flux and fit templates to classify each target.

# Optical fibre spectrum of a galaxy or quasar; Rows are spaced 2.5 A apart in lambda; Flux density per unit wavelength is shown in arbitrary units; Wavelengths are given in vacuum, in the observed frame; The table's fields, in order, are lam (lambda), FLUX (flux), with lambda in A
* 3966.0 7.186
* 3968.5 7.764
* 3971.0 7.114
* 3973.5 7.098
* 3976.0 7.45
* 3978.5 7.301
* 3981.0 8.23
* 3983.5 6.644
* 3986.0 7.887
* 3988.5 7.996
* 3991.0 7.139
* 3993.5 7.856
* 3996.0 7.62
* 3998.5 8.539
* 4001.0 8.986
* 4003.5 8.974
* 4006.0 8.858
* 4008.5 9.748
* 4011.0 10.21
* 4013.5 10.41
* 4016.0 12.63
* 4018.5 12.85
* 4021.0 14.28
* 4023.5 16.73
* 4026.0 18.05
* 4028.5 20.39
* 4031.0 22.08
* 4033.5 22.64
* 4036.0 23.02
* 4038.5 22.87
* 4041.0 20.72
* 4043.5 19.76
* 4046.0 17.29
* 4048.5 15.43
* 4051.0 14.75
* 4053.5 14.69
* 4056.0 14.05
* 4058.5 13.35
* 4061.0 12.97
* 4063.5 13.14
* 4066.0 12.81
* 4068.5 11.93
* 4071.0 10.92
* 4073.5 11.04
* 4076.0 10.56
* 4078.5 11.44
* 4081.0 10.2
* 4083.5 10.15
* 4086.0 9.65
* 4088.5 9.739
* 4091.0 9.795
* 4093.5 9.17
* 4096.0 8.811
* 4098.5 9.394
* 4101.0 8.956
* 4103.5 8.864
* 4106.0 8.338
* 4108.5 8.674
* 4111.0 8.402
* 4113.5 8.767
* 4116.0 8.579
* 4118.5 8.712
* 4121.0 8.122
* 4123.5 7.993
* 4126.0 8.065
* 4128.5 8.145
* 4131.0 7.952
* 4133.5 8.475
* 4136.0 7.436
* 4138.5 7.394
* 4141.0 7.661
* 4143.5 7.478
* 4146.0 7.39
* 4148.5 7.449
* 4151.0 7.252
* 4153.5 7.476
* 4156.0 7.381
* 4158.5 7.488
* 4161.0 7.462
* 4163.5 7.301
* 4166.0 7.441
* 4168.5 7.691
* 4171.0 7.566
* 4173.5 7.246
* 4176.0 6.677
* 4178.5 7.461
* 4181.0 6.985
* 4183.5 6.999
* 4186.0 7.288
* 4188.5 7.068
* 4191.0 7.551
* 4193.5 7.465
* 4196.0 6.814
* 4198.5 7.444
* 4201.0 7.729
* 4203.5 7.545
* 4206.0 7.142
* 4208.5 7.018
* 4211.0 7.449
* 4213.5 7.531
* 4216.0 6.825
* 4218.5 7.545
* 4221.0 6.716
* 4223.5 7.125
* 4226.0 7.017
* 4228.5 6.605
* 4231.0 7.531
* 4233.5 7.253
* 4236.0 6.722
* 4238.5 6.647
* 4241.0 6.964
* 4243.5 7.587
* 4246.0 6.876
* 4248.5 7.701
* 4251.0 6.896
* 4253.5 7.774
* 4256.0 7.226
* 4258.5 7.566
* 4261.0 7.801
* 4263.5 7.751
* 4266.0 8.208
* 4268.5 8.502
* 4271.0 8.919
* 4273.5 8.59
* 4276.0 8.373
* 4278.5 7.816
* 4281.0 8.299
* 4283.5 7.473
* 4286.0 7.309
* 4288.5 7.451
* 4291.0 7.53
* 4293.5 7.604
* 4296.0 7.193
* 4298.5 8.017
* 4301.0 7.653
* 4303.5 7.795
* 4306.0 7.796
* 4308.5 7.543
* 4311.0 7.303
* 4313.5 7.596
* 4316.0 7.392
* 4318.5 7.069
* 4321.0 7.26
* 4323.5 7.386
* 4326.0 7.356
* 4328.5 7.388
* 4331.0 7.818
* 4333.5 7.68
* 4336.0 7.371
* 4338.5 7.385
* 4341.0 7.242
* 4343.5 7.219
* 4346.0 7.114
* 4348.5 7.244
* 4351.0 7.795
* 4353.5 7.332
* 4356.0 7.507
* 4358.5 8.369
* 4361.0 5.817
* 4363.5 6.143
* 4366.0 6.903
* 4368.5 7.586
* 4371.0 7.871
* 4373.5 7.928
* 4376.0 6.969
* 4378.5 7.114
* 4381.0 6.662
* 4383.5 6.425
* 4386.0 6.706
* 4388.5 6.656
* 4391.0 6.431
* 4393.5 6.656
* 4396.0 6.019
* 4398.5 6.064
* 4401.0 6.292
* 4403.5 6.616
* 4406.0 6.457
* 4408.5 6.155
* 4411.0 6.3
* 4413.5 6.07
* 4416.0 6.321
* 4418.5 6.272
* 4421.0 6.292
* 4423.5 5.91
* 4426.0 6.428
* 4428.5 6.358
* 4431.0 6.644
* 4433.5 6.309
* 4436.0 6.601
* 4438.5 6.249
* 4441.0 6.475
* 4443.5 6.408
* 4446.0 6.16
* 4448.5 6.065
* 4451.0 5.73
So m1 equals 0.5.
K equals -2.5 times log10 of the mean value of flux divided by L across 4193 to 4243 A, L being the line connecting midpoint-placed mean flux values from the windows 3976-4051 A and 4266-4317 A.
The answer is 0.28 mag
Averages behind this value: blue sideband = 13.2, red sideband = 7.82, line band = 7.16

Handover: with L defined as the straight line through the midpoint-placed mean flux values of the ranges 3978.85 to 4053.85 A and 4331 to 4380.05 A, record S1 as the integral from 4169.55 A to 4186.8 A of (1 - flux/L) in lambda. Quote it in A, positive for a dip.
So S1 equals 5.50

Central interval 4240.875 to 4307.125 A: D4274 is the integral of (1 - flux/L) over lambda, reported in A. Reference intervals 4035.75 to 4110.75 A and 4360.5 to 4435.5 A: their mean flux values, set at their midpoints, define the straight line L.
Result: 8.2 A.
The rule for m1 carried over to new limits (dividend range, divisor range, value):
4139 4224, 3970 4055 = 0.57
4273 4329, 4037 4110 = 0.61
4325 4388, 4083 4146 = 0.85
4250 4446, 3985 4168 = 0.65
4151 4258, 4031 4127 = 0.59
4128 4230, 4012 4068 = 0.45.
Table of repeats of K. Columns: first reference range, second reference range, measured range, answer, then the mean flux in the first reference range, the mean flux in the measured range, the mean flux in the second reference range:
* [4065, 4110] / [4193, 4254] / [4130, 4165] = 0.16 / 10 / 7.54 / 7.19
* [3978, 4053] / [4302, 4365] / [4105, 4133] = 0.34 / 13.4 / 8.34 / 7.36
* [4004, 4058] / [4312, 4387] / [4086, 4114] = 0.49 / 16.1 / 9.03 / 7.26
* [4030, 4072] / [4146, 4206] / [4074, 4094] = 0.36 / 16.6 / 10.2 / 7.34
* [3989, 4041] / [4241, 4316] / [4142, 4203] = 0.35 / 13.8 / 7.34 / 7.71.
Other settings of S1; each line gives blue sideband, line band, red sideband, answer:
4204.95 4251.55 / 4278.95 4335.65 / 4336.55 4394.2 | -3.5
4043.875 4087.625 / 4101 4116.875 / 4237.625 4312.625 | 4.1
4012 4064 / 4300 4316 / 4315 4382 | 1.8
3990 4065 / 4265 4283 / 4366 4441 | 1.7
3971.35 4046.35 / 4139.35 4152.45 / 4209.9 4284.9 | 3.1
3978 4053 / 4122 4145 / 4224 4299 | 6.0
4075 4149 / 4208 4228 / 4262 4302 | 2.6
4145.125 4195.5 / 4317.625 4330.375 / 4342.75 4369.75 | -0.2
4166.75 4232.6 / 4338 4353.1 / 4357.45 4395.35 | -0.8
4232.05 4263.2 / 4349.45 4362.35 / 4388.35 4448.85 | -1.3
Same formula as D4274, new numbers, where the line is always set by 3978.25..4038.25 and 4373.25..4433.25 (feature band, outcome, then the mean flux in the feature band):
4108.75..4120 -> 2.23 A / 8.61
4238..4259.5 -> 3.63 A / 7.27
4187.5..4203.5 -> 3.64 A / 7.37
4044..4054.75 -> -3.80 A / 15.8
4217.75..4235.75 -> 3.95 A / 7.08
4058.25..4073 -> -1.20 A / 12.4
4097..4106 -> 1.62 A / 8.96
